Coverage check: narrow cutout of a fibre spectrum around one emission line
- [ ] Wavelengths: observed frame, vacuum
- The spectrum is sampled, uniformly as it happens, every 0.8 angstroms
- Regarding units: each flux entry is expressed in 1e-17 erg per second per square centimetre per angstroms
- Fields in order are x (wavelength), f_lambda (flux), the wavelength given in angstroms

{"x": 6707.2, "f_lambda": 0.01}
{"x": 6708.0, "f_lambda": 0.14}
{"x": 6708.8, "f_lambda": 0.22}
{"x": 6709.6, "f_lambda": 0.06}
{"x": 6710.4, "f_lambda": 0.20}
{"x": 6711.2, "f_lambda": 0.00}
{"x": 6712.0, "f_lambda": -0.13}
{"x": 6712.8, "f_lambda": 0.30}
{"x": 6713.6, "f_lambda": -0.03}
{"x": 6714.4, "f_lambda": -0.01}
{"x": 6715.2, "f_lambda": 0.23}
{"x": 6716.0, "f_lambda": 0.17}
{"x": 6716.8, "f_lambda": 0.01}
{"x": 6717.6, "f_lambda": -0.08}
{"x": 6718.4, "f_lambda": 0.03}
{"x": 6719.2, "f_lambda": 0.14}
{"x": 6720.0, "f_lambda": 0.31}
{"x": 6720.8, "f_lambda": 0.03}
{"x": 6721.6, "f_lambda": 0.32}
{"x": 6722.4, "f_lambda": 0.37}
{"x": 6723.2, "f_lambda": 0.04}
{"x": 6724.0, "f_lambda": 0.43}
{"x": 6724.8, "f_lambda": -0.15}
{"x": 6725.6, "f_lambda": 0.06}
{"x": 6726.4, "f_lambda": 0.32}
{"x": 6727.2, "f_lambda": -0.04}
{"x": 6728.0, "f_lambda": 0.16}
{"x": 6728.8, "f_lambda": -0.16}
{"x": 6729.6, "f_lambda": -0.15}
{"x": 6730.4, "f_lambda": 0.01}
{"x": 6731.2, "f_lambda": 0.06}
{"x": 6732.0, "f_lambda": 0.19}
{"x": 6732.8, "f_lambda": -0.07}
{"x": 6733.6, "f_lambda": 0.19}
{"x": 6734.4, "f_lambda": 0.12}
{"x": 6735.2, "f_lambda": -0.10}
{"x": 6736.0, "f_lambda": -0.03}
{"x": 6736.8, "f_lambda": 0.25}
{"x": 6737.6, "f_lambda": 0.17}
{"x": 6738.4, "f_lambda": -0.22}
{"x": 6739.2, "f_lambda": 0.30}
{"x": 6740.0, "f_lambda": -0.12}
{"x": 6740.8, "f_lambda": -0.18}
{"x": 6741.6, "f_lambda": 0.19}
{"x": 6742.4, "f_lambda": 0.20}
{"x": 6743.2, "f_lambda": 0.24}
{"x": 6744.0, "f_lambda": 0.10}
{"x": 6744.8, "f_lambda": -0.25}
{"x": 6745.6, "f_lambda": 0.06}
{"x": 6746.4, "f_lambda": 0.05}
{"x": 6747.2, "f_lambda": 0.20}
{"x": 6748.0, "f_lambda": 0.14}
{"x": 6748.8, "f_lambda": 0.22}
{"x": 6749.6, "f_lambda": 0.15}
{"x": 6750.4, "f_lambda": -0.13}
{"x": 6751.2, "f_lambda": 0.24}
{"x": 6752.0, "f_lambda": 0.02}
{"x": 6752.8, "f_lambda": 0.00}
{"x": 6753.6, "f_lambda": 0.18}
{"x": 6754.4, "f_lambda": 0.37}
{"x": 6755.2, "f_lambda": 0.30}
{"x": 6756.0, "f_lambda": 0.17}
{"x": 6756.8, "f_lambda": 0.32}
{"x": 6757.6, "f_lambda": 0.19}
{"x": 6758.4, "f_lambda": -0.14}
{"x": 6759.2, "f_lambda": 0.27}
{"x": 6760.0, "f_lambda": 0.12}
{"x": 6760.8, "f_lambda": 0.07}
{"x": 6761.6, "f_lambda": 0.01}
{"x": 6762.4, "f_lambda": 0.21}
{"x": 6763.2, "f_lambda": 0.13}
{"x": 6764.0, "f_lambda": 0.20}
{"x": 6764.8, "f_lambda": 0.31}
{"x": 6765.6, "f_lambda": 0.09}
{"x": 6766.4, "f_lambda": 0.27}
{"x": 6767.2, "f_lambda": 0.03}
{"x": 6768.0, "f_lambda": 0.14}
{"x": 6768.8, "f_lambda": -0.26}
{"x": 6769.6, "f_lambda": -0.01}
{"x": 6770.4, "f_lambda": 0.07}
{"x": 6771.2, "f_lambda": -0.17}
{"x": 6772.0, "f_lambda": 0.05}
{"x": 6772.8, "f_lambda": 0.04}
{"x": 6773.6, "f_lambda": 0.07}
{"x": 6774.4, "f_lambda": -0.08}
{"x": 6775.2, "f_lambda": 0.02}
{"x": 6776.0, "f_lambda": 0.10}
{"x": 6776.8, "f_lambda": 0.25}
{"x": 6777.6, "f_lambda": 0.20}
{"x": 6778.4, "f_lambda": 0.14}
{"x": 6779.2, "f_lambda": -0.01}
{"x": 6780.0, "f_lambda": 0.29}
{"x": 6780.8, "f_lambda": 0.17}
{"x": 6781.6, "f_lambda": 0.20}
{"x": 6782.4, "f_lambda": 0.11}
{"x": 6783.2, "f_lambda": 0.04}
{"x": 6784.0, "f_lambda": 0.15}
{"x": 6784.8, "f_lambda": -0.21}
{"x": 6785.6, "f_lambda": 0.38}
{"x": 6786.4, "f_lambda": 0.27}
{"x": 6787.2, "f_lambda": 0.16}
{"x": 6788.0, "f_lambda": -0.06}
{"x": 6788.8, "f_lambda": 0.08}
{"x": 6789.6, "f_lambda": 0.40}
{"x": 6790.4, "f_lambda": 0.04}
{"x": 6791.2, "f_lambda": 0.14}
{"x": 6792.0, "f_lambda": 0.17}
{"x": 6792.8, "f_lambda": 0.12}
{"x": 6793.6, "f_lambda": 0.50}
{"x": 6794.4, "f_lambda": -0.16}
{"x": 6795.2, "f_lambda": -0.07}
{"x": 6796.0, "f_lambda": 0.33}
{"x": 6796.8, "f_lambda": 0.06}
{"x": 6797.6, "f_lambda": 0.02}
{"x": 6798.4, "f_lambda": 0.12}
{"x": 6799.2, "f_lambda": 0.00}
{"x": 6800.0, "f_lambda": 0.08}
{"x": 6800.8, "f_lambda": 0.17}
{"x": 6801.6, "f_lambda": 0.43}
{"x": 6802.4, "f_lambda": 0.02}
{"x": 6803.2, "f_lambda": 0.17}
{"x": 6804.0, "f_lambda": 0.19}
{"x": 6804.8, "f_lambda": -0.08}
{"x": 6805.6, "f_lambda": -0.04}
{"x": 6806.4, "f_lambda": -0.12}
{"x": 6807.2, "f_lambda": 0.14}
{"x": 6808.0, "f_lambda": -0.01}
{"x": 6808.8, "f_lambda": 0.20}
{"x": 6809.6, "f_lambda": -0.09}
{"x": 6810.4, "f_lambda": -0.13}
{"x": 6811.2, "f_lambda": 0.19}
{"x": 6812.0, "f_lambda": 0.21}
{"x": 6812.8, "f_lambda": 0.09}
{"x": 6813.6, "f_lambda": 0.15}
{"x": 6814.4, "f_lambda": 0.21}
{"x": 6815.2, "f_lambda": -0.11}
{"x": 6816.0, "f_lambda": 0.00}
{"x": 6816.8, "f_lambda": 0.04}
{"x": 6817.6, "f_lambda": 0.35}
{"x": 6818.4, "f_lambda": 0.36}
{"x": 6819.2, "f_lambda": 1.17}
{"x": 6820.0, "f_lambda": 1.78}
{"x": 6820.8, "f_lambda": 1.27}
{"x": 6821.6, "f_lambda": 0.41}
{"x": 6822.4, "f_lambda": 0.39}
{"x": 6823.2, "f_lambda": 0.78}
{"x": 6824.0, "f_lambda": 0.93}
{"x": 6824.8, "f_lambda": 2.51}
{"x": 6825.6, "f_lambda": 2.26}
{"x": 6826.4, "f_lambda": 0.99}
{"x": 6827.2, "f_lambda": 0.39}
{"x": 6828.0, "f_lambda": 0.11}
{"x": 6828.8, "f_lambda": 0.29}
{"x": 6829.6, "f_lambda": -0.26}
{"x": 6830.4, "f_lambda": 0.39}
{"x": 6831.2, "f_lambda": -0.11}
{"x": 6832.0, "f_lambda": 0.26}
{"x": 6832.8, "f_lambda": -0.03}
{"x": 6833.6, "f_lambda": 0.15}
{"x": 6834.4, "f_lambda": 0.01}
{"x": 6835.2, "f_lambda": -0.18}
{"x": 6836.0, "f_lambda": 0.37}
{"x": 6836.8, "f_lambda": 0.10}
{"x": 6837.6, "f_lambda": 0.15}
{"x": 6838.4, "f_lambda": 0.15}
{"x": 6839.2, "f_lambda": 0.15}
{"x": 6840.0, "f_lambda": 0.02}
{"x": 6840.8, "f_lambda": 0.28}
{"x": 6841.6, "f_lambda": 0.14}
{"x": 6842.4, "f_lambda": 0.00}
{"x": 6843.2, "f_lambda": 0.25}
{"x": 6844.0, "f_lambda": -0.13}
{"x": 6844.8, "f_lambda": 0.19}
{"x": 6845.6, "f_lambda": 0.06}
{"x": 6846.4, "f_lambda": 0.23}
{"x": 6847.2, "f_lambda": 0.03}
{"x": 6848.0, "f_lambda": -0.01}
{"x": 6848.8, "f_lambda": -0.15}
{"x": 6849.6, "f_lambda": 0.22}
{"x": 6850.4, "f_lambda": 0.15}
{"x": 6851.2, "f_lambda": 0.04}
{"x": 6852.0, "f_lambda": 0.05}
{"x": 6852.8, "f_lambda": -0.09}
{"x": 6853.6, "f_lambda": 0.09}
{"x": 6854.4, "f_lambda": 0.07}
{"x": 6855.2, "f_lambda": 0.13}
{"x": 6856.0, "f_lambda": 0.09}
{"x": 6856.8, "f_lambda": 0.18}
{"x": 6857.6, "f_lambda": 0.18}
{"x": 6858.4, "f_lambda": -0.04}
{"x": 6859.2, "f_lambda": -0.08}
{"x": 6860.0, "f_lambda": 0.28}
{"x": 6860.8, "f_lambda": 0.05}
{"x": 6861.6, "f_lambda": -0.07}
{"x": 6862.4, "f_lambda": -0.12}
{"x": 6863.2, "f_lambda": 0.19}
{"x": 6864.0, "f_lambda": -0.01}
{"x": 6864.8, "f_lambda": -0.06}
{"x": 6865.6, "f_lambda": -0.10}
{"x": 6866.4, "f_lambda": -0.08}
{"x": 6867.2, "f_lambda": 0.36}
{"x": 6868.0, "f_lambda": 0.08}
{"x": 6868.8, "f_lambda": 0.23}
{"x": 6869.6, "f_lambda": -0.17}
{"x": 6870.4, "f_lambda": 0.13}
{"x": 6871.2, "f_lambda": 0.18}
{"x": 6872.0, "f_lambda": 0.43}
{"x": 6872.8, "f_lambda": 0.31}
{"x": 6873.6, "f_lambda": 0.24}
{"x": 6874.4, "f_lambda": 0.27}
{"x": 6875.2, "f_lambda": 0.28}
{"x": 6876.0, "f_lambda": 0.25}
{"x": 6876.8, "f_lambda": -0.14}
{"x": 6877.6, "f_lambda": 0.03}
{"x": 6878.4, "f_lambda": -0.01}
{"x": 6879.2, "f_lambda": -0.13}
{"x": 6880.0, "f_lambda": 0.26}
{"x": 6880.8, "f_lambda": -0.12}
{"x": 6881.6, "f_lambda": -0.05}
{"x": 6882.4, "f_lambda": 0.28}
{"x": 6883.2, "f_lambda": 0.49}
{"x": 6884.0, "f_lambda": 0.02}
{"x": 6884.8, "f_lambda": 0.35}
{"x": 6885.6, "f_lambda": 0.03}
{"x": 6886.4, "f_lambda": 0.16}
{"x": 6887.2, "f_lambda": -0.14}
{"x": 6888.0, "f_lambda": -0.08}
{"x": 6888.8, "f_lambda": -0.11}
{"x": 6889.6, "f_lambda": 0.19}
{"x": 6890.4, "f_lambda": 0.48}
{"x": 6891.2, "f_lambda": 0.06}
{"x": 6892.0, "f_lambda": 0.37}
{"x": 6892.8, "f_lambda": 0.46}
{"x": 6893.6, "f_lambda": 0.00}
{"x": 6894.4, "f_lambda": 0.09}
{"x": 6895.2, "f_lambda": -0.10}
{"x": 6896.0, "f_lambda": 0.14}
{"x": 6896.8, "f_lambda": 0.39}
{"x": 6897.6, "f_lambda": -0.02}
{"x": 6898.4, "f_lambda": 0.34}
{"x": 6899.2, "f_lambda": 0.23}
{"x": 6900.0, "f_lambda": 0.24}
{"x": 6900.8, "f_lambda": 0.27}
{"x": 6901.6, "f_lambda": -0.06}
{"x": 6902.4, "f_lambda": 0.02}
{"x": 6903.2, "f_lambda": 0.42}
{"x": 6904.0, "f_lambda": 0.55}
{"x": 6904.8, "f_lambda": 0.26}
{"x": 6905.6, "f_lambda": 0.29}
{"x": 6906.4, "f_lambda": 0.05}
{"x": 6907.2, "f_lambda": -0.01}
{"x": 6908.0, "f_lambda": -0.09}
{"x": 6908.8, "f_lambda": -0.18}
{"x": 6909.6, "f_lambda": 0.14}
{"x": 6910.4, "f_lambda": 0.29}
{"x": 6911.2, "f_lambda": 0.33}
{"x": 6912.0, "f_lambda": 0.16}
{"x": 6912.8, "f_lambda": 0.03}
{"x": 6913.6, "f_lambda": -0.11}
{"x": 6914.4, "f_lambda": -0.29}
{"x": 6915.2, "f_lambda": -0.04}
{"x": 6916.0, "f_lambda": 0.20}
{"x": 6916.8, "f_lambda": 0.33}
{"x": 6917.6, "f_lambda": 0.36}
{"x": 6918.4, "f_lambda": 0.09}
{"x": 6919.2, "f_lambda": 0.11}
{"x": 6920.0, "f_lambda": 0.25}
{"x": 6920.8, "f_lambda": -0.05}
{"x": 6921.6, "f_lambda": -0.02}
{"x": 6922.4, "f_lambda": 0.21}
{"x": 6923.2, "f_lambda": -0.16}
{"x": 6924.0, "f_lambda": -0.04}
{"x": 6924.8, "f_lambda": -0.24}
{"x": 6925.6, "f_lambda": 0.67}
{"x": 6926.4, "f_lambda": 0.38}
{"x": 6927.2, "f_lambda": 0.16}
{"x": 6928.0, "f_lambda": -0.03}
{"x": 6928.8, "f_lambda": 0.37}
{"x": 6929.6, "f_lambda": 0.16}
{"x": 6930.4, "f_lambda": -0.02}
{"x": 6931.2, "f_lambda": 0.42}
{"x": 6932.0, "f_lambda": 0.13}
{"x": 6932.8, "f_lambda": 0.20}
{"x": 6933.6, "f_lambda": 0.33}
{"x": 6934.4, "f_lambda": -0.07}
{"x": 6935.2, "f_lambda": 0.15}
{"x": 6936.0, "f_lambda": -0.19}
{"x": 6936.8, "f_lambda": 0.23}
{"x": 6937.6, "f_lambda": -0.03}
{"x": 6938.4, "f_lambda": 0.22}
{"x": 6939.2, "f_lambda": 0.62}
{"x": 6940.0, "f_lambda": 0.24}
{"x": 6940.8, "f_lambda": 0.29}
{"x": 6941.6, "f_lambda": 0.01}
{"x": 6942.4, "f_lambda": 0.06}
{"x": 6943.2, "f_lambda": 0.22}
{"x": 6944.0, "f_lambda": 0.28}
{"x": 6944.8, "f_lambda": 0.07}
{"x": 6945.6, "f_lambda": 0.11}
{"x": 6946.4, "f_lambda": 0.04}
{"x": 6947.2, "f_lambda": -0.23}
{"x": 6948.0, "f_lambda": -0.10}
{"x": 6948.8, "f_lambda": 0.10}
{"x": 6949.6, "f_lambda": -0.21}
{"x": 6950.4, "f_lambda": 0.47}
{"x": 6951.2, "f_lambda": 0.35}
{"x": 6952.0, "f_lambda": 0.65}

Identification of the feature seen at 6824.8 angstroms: [O II]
